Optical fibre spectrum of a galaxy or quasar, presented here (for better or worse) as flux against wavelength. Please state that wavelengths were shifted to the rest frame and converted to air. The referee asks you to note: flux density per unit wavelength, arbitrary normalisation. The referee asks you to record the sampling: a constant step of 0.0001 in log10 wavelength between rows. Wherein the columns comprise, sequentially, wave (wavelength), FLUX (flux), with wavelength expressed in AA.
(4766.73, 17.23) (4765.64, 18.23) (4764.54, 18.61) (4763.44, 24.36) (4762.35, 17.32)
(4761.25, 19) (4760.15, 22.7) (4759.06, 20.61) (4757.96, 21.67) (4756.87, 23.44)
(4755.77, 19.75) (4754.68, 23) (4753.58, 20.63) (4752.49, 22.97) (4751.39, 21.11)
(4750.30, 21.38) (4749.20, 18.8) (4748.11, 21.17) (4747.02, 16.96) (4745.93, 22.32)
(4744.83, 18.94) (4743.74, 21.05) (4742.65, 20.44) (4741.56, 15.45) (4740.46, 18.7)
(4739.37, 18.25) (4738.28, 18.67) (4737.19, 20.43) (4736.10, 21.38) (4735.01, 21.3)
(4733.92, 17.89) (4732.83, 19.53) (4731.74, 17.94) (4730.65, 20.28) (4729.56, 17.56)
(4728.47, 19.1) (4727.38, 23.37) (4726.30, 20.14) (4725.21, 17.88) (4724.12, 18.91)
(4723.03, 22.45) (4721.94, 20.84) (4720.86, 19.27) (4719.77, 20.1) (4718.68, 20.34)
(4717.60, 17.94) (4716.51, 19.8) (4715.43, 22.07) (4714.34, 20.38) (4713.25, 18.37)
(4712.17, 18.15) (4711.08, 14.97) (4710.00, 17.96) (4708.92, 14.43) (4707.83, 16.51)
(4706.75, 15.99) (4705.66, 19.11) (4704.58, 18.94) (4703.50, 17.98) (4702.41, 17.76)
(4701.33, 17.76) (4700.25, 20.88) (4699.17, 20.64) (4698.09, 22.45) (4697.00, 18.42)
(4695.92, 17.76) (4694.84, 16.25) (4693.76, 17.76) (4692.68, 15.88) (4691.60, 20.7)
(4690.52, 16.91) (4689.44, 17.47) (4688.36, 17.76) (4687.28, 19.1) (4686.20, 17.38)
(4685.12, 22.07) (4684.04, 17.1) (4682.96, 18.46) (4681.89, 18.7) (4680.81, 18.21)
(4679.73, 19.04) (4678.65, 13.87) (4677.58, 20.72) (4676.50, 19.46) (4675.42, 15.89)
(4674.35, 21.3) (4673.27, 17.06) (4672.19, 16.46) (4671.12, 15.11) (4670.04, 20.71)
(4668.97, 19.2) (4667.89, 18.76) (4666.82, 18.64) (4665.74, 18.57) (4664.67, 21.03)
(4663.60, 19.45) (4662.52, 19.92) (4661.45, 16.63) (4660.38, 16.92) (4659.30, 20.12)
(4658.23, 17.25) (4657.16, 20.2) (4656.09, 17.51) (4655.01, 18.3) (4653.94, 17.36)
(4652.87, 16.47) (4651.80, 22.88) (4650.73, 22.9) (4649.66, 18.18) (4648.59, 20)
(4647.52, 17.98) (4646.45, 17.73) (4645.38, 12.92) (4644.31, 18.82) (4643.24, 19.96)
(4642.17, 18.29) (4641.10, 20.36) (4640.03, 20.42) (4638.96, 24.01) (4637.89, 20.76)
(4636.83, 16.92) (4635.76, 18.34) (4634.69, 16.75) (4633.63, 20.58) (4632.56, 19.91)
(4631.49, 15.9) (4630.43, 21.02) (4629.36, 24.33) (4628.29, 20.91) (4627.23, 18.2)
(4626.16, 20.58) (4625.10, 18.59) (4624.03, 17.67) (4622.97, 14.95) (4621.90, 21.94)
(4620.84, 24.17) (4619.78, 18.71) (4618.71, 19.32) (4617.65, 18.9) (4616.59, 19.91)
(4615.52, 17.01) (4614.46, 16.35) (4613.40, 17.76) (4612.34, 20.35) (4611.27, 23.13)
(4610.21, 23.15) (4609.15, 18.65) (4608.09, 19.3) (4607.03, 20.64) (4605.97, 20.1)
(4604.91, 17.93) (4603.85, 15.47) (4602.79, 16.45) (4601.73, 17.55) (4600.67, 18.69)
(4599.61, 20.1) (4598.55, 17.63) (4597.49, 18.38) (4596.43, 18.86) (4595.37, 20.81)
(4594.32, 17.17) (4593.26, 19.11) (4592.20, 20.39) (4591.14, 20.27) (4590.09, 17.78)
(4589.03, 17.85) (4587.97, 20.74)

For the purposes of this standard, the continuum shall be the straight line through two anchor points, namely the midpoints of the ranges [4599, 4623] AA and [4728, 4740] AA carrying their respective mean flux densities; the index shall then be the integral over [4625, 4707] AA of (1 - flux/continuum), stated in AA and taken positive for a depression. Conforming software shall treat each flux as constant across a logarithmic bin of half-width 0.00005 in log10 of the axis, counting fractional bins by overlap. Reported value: 2.11 AA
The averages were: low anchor 19.2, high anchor 19.3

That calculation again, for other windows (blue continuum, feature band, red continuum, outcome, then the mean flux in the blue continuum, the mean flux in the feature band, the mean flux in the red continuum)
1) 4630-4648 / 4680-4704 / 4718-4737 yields 1.2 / 18.9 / 18.5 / 19.9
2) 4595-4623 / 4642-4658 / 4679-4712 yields 0.1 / 19.2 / 18.6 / 18.1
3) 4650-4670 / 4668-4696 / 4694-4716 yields 0.9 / 19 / 18.1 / 18.3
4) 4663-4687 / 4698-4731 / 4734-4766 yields 0.7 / 18.5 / 19.1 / 20.3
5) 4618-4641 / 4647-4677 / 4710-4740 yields 1.4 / 19.7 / 18.7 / 19.5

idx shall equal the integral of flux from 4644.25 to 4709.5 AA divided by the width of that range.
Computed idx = 18.4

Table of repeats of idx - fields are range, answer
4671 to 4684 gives 17.9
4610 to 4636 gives 19.5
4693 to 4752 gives 19.1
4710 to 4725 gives 19.4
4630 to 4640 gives 19.4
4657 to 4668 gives 18.8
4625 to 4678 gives 19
